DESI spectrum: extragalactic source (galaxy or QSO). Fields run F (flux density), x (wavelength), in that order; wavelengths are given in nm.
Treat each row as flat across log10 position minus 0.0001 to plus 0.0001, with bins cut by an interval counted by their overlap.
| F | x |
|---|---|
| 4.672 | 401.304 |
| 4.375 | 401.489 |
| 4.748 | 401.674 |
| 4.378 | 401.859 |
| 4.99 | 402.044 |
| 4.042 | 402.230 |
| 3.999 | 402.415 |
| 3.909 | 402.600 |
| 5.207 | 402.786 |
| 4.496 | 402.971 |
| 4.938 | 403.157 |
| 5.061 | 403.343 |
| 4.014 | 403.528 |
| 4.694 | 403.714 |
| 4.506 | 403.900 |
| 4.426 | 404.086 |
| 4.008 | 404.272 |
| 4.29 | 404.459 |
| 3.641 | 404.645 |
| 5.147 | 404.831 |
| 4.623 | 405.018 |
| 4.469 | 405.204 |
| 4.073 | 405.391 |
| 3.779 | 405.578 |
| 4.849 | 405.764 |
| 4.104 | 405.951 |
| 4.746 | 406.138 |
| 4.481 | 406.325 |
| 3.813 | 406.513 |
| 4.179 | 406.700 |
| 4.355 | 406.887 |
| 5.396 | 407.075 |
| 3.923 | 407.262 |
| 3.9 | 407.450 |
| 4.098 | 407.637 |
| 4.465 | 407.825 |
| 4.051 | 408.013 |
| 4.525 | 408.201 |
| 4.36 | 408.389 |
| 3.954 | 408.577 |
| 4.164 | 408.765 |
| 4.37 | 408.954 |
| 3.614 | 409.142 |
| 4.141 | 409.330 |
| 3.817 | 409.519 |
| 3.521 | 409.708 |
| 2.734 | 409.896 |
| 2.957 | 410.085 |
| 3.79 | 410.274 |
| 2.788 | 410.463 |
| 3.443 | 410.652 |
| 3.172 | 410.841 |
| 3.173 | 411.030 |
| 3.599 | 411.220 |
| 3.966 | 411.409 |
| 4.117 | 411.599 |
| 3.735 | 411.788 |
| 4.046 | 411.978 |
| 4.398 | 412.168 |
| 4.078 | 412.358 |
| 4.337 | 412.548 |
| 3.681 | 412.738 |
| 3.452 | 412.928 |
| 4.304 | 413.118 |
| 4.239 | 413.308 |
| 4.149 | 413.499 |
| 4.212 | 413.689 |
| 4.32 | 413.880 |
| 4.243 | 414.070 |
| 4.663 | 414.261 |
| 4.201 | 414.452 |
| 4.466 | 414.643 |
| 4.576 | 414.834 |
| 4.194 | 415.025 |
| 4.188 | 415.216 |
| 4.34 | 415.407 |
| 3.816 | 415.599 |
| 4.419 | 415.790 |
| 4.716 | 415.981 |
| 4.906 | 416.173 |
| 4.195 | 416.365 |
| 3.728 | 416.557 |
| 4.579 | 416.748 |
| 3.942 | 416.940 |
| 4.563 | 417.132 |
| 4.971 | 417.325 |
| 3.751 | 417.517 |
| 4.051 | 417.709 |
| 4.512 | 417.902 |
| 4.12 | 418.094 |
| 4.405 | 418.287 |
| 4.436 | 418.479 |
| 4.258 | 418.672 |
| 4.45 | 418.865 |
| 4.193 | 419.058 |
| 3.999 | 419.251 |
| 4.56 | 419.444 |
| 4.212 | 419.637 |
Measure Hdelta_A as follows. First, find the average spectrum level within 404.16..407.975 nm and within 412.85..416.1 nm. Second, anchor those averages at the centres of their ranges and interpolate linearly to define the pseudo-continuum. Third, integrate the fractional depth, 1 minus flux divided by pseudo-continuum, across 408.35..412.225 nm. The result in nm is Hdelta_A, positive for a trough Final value 0.54 nm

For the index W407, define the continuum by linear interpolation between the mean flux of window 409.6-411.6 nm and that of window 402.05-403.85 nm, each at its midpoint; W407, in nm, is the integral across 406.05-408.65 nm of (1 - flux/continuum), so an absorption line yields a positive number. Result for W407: -0.31 nm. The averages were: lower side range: 4.51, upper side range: 3.36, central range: 4.3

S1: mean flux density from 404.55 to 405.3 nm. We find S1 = 4.47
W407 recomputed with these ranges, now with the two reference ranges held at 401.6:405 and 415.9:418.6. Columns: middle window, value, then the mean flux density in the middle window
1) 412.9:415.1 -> 0.049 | 4.28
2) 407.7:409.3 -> 0.087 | 4.18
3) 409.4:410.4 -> 0.237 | 3.36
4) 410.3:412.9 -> 0.395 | 3.73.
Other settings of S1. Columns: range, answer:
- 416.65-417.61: 4.36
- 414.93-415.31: 4.19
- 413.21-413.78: 4.2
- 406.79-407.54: 4.39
